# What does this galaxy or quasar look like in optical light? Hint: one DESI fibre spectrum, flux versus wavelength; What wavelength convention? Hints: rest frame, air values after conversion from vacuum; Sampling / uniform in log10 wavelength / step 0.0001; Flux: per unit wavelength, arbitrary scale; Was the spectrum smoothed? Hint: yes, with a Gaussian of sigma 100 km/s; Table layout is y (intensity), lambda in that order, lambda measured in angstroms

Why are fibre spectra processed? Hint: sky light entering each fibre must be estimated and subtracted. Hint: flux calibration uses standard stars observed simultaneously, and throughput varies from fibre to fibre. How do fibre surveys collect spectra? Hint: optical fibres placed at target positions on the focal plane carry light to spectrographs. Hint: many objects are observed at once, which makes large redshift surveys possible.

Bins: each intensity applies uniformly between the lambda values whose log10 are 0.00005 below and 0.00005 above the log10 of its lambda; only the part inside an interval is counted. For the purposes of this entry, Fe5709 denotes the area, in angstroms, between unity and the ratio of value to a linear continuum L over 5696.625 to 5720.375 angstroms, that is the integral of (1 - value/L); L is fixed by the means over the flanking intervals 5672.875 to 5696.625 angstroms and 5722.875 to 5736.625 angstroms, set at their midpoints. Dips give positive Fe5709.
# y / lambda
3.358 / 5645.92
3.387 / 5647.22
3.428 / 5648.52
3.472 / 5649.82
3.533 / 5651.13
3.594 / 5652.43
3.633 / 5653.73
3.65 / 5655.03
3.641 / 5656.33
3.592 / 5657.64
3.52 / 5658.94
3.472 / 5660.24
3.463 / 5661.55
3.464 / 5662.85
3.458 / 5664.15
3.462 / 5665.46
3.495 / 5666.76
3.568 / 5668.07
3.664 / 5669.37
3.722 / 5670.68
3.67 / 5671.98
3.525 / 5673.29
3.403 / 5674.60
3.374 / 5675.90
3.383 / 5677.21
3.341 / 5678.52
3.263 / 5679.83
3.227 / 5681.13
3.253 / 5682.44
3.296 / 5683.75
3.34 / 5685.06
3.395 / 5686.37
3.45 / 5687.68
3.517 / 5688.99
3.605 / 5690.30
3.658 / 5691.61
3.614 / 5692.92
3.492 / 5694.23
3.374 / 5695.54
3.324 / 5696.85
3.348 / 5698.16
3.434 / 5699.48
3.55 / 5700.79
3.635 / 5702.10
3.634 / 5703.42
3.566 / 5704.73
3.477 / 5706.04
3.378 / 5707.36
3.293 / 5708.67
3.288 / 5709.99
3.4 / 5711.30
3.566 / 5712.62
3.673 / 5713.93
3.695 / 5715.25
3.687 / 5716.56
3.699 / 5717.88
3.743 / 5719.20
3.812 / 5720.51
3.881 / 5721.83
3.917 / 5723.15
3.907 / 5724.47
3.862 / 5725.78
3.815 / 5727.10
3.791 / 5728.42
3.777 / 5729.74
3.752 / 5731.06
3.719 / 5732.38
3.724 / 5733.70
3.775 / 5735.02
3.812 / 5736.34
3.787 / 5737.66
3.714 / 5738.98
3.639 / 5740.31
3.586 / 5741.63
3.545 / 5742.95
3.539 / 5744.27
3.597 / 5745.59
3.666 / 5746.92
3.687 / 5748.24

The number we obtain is 0.58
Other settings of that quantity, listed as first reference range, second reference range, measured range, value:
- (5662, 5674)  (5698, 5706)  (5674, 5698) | 0.9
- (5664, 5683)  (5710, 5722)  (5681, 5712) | 1.0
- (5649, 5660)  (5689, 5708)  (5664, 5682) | 0.4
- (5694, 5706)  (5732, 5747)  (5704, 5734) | -0.8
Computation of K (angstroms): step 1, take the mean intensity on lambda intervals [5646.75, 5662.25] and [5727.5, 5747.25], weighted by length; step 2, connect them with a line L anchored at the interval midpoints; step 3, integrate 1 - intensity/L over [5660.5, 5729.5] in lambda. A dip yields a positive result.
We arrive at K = 1.5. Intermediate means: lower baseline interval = 3.53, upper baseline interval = 3.7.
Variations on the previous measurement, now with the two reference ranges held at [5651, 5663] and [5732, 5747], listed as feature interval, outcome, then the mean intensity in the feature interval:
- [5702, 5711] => 0.4 angstroms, 3.45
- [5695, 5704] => 0.4 angstroms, 3.47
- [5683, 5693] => 0.4 angstroms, 3.47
